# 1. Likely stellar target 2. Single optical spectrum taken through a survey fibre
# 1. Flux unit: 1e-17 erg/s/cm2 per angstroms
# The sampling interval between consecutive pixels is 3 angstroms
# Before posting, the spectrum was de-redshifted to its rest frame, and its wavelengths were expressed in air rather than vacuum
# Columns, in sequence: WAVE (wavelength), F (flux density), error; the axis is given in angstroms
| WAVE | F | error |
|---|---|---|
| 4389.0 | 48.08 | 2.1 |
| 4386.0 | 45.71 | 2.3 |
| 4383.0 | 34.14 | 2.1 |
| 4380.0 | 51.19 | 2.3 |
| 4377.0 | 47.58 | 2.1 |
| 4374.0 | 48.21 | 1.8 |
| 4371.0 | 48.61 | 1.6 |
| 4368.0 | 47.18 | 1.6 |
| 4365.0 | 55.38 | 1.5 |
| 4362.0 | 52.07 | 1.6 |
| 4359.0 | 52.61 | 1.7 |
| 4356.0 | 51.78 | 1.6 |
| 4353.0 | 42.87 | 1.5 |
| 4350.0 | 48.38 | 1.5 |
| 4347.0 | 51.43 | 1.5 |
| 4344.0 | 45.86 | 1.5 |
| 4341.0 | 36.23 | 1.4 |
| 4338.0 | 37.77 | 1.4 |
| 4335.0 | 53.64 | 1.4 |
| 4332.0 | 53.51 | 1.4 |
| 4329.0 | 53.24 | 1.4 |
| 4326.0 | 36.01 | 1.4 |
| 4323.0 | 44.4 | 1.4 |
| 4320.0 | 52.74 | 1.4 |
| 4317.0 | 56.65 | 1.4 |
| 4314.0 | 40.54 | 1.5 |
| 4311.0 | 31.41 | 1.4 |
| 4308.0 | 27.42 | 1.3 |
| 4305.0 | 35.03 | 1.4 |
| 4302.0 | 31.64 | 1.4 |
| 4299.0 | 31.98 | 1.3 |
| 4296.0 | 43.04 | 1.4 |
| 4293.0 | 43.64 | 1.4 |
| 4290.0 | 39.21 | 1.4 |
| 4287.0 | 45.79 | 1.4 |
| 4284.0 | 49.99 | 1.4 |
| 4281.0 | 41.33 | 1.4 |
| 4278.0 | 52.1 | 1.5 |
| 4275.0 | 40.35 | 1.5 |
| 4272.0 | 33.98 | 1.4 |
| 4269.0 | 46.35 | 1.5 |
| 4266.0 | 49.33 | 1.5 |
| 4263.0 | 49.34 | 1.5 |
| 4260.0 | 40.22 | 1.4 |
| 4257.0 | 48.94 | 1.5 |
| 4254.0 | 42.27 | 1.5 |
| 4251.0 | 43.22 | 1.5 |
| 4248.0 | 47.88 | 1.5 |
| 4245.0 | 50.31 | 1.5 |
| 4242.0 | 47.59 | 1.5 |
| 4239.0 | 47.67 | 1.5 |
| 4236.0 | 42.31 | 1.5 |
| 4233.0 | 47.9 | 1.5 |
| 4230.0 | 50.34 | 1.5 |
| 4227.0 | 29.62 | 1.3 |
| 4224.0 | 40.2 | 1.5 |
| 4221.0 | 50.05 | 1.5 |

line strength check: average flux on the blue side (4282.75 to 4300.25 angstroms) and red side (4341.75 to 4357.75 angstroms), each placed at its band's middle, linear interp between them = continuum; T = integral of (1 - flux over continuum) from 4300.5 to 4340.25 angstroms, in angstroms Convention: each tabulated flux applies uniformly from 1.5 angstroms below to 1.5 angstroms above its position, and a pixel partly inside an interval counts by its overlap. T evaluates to 2.2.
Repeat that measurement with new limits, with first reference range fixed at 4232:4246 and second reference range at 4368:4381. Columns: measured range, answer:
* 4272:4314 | 7.3 angstroms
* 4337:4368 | 0.5 angstroms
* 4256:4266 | 0.2 angstroms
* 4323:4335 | 0.0 angstroms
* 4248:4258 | 0.4 angstroms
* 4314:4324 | -0.4 angstroms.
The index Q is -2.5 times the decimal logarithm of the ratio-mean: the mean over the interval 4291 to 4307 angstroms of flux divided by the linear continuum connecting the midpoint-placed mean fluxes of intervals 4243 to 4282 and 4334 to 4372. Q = 0.25 mag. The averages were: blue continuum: 45.1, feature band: 36.8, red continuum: 47.9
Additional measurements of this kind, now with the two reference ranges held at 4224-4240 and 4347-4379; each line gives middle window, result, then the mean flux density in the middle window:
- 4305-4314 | 0.409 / 32.2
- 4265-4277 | 0.060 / 42.6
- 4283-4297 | 0.043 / 44.2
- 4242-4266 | -0.051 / 46.3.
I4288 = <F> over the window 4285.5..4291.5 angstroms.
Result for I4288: 42.5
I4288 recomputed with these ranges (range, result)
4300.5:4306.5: 33.3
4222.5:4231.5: 40.1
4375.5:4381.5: 49.4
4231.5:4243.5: 46.4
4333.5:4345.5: 43.4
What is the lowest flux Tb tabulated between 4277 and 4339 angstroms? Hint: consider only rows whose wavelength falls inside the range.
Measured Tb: 27.42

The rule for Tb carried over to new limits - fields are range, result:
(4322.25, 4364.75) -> 36.01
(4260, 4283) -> 33.98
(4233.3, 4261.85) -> 40.22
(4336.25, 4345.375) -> 36.23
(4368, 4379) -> 47.18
